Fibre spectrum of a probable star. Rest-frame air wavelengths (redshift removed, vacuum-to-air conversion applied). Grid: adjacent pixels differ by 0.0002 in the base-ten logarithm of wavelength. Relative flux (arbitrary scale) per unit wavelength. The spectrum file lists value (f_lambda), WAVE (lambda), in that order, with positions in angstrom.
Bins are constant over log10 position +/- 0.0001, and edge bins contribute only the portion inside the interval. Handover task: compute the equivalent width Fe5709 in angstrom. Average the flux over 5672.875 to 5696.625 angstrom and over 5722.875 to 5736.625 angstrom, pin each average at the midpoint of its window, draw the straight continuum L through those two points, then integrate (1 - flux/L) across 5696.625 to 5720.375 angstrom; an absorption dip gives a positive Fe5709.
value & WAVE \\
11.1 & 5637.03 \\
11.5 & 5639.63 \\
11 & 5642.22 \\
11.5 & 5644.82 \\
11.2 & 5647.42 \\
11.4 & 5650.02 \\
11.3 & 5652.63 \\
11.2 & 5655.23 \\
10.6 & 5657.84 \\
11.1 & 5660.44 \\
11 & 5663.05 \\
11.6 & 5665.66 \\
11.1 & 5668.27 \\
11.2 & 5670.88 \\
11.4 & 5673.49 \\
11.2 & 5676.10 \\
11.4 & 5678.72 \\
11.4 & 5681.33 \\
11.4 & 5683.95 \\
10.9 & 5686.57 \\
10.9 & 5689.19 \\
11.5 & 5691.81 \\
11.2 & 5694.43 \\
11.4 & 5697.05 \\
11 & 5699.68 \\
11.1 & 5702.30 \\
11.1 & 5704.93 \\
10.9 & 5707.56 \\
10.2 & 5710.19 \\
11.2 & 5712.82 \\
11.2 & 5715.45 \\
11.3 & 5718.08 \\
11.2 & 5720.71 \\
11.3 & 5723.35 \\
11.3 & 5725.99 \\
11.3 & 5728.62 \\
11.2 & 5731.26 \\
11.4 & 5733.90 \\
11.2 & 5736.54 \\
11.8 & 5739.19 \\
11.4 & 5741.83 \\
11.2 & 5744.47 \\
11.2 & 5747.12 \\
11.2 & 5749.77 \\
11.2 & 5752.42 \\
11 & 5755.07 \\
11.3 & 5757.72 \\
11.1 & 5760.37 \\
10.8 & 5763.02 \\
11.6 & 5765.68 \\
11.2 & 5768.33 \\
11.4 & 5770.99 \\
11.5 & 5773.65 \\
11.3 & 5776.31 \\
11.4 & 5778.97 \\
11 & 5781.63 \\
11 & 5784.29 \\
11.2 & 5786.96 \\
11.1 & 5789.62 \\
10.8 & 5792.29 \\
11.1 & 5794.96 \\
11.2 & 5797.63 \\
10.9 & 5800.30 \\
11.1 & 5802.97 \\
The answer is 0.5 angstrom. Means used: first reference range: 11.3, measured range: 11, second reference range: 11.3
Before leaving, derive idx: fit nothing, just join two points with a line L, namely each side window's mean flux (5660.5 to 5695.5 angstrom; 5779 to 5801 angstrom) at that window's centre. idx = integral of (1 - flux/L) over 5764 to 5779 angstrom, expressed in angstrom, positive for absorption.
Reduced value -0.40 angstrom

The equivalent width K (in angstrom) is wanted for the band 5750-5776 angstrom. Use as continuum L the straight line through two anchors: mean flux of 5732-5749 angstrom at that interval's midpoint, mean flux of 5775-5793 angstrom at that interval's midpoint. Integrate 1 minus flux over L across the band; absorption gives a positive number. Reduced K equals 0.0 angstrom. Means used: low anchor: 11.4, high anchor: 11.1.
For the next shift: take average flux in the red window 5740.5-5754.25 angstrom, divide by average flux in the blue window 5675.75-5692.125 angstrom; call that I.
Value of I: 1.00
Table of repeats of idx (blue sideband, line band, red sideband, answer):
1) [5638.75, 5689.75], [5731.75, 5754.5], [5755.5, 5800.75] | -0.25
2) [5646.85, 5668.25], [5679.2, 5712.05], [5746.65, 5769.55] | 0.23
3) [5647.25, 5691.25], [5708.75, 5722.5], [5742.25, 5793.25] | 0.20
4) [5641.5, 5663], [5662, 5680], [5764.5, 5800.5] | -0.18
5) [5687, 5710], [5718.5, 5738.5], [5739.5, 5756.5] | -0.20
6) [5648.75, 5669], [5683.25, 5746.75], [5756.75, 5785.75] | 0.04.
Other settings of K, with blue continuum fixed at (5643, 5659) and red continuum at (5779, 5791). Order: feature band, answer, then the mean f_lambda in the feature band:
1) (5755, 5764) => 0.0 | 11.1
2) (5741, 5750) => -0.1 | 11.2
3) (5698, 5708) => 0.1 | 11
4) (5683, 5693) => 0.0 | 11.2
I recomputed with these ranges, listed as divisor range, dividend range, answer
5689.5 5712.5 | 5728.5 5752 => 1.02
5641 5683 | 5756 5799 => 1.00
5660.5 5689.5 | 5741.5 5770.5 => 1.00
